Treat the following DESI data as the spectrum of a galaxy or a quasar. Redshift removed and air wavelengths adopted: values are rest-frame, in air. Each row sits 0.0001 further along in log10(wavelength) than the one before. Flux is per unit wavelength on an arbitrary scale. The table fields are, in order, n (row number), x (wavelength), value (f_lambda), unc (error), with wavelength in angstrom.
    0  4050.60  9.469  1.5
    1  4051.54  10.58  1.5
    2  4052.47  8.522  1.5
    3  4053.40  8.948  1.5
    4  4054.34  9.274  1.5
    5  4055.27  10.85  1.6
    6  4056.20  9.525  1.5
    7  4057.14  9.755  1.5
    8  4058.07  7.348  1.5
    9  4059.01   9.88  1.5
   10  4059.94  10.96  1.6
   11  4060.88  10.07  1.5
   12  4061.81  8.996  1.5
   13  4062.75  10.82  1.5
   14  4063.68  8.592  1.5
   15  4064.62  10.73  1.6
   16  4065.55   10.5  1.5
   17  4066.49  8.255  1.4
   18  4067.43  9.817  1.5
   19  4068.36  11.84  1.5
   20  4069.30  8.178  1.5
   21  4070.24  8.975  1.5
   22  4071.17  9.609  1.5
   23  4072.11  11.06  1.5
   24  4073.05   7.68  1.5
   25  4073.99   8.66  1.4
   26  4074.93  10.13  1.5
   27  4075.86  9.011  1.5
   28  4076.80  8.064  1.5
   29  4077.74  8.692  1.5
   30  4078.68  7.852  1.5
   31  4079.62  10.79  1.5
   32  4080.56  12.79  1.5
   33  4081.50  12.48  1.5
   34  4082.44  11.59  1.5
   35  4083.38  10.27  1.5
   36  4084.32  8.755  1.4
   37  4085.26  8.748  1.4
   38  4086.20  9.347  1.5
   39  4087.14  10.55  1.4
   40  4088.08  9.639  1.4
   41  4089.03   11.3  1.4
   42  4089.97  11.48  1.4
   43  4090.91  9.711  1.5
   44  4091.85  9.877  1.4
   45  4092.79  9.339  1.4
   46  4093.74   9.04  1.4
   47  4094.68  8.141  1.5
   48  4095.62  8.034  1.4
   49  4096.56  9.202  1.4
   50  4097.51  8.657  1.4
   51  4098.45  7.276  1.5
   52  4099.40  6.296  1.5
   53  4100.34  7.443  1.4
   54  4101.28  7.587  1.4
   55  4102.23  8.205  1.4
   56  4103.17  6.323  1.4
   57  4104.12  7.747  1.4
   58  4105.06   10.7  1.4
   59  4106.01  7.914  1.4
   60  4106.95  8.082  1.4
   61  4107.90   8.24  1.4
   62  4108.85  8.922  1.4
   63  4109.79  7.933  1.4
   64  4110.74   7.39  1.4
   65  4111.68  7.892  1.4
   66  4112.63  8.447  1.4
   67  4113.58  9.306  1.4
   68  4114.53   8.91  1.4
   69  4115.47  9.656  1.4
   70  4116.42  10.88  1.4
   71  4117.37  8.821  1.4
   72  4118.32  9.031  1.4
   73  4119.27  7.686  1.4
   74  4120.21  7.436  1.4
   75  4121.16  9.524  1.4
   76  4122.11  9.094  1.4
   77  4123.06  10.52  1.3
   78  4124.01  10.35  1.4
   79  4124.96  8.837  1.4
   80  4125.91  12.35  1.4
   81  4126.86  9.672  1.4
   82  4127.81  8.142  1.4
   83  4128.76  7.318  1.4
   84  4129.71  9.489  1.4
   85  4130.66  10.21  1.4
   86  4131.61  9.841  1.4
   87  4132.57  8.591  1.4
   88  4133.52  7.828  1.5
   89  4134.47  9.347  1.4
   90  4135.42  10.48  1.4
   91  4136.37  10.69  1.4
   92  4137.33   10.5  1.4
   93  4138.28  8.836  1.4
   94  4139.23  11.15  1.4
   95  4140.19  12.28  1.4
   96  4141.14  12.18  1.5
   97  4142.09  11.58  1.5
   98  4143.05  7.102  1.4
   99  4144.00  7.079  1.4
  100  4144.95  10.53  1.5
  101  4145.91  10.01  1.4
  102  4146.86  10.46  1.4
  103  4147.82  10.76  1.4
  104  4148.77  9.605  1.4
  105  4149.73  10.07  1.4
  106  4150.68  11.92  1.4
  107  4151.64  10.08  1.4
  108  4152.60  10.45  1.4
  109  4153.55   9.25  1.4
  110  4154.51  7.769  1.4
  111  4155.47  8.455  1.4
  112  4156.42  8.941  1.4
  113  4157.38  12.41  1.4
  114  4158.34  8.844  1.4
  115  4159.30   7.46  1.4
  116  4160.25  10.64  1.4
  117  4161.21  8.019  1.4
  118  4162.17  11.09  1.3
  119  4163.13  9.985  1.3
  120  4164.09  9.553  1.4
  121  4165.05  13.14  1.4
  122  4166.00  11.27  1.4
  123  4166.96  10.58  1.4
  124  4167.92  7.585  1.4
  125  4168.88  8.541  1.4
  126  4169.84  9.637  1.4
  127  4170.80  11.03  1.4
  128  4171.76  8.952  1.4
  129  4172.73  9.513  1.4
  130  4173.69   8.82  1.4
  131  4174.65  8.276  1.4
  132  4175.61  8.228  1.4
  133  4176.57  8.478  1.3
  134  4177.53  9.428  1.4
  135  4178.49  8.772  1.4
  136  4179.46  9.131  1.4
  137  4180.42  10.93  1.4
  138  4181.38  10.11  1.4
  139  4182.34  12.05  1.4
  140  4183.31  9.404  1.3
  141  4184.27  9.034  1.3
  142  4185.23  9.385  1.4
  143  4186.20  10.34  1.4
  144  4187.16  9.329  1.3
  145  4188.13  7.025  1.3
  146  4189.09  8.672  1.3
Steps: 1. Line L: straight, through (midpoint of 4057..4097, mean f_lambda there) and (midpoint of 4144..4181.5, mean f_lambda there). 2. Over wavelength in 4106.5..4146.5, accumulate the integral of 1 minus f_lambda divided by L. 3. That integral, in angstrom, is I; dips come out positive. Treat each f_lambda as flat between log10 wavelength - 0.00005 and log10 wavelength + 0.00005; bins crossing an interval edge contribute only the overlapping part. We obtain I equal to 1.4 angstrom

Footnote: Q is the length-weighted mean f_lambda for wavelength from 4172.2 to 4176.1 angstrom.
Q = 8.7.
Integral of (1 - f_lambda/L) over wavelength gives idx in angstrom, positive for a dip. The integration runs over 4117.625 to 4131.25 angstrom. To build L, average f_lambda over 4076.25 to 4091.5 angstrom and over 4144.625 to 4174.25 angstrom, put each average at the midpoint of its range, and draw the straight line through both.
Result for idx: 1.0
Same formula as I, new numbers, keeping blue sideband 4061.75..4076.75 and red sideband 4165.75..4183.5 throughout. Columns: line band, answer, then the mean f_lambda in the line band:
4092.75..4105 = 2.0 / 7.99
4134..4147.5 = -0.9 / 10.2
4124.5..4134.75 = 0.3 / 9.24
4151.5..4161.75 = 0.2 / 9.29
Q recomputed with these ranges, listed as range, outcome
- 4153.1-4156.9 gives 8.6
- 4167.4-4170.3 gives 8.61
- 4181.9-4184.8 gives 10.1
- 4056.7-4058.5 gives 8.58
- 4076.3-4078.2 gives 8.37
